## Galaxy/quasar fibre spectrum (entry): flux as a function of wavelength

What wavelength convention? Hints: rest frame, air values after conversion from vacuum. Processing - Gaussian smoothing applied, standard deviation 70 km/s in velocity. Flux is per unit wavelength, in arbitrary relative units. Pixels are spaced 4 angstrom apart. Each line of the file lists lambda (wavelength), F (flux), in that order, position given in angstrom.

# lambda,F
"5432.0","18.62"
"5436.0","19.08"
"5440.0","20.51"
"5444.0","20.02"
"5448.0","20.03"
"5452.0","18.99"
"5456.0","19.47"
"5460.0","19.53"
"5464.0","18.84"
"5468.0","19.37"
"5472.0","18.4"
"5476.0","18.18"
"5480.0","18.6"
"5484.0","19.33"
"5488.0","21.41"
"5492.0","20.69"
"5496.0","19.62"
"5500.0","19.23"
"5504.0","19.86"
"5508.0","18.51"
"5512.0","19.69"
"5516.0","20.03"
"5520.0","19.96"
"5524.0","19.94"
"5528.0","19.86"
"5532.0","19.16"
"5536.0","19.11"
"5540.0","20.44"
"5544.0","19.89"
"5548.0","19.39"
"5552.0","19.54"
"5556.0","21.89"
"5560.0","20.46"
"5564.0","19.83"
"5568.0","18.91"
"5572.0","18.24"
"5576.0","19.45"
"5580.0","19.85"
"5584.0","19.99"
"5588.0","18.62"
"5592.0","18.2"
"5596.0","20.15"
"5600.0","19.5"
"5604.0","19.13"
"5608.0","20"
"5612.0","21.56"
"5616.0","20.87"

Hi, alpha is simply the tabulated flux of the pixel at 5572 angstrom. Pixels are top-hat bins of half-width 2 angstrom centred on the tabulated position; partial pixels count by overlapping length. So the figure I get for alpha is 18.24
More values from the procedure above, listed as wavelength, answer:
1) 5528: 19.86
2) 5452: 18.99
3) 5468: 19.37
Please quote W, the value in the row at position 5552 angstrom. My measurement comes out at 19.54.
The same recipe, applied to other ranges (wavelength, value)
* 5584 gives 19.99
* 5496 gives 19.62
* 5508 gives 18.51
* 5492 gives 20.69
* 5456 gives 19.47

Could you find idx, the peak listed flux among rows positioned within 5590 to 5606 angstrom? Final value 20.15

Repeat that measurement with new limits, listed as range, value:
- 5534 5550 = 20.44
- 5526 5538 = 19.86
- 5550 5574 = 21.89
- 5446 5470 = 20.03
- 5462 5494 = 21.41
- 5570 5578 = 19.45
